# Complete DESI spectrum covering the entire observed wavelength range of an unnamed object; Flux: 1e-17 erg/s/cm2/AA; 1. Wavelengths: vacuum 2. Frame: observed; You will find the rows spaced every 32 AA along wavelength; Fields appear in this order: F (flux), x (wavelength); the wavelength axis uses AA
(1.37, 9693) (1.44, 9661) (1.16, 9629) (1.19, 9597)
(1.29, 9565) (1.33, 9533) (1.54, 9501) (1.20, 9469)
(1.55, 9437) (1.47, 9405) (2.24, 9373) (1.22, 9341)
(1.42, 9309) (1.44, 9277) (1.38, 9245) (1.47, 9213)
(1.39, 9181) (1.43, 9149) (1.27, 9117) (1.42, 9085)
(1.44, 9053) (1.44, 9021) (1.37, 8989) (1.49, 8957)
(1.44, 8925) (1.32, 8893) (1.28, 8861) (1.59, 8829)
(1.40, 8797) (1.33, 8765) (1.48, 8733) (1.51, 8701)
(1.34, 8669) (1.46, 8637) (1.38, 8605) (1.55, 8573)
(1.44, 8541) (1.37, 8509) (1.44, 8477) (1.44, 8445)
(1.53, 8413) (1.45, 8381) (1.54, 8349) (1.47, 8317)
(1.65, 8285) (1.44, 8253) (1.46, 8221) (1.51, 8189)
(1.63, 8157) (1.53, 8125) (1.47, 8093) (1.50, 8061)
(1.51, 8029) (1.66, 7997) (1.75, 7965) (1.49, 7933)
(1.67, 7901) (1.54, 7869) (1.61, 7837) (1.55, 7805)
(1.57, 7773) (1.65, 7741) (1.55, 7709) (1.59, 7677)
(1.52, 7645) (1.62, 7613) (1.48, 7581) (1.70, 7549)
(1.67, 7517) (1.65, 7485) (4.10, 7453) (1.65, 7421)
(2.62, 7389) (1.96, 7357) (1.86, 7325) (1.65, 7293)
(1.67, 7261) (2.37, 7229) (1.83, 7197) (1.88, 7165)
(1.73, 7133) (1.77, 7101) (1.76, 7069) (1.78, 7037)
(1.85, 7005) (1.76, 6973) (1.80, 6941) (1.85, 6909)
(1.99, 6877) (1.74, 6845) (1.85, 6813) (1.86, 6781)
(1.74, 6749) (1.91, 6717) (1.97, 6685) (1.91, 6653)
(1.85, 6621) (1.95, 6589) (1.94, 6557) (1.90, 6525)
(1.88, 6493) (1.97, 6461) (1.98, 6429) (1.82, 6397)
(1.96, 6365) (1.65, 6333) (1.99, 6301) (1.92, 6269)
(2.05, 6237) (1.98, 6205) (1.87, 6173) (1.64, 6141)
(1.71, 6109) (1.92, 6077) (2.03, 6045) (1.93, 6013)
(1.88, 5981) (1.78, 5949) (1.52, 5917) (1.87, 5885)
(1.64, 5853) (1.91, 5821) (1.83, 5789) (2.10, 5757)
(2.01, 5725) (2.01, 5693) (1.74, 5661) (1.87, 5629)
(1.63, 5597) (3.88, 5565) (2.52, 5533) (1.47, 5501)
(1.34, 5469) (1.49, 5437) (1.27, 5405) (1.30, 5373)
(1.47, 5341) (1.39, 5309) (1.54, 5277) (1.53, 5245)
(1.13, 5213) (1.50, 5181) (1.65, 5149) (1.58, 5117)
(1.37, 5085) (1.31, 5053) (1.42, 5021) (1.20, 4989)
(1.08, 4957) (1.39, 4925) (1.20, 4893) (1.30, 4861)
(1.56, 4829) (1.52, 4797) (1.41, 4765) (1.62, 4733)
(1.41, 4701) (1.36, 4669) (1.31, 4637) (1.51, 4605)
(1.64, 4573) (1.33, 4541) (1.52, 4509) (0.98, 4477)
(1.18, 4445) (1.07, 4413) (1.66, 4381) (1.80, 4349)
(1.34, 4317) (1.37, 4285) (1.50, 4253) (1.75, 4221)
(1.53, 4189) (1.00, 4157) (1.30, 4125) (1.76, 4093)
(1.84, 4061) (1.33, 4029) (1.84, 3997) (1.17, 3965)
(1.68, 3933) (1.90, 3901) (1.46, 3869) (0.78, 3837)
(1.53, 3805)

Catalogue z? 0.489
